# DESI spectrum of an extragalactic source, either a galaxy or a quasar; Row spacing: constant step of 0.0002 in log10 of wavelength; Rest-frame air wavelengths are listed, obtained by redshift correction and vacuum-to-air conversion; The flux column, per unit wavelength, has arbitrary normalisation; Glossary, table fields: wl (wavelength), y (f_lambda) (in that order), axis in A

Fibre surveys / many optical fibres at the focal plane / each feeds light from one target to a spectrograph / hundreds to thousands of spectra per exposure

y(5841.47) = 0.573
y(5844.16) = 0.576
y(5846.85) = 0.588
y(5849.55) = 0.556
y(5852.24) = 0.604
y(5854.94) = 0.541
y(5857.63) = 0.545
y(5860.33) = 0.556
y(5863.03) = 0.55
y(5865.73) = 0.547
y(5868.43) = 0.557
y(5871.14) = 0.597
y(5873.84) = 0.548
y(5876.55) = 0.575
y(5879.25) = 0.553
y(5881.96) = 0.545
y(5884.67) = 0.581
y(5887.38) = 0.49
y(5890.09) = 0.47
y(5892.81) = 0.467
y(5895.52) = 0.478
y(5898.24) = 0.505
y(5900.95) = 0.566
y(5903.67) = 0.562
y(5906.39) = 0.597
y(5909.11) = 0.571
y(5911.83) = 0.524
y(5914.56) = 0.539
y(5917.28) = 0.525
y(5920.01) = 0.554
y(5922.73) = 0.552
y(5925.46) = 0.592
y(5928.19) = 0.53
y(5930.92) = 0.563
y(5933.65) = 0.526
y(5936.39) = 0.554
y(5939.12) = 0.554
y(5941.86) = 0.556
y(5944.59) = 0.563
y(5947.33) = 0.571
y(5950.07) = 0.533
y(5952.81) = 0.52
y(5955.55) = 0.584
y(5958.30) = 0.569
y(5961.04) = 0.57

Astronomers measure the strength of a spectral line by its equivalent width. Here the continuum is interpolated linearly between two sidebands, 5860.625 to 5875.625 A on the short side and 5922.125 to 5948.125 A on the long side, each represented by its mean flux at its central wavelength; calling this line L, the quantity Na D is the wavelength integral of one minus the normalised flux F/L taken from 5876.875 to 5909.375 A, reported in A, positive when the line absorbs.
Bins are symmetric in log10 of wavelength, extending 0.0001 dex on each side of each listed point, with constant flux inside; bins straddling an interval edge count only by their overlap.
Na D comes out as 1.5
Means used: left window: 0.56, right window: 0.556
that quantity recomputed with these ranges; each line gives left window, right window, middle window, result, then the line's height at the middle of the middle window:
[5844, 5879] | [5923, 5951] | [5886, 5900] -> 1.9 A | 0.56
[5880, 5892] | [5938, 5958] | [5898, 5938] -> -1.0 A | 0.538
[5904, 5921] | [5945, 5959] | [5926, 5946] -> 0.1 A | 0.554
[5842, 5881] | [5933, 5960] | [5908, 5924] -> 0.4 A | 0.557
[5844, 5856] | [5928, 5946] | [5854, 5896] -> 2.1 A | 0.567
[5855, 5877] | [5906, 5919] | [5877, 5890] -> 0.4 A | 0.554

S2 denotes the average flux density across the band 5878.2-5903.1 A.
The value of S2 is 0.518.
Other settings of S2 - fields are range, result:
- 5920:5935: 0.553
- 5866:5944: 0.544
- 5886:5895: 0.476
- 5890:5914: 0.53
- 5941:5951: 0.557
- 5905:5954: 0.551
